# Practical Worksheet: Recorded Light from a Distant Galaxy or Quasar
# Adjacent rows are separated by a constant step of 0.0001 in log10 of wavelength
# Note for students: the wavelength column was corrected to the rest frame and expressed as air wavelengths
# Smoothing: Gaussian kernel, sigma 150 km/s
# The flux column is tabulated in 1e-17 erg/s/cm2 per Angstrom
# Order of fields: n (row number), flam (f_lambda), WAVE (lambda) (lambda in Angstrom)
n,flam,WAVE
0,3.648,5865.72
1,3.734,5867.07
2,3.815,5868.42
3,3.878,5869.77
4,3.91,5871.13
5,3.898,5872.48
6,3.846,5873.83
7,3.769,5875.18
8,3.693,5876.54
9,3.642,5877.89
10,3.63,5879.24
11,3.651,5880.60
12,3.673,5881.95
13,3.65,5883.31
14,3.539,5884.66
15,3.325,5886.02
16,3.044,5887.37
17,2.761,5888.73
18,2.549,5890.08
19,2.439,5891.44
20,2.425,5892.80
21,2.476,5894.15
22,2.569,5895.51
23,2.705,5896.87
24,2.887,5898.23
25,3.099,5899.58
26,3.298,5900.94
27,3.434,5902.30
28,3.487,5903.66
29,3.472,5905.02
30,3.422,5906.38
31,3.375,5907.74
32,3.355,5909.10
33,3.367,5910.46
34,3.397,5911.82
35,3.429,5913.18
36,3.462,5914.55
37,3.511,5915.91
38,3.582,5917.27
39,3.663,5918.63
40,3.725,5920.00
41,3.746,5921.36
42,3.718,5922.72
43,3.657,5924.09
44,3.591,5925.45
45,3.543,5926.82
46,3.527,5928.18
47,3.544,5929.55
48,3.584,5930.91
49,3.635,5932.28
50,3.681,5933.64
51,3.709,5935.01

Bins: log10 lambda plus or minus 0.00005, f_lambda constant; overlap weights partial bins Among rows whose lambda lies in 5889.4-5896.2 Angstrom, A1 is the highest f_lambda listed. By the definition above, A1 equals 2.569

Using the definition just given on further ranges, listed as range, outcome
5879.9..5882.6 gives 3.673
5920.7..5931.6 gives 3.746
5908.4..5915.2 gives 3.462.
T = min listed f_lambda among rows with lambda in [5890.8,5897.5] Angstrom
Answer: 2.425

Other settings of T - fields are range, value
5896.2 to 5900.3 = 2.705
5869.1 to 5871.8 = 3.878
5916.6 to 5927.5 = 3.543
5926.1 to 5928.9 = 3.527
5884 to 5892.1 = 2.439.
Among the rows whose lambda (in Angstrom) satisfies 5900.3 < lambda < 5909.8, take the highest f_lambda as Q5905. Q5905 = 3.487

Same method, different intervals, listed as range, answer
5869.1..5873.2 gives 3.91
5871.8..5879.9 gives 3.898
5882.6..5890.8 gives 3.65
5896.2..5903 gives 3.434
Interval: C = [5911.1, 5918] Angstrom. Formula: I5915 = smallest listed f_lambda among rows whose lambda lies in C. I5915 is 3.397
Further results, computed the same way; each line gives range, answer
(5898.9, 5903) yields 3.099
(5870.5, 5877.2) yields 3.693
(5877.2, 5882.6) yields 3.63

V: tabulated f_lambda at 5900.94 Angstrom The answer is 3.298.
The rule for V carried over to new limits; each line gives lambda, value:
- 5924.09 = 3.657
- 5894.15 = 2.476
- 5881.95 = 3.673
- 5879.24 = 3.63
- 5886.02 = 3.325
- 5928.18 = 3.527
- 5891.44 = 2.439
